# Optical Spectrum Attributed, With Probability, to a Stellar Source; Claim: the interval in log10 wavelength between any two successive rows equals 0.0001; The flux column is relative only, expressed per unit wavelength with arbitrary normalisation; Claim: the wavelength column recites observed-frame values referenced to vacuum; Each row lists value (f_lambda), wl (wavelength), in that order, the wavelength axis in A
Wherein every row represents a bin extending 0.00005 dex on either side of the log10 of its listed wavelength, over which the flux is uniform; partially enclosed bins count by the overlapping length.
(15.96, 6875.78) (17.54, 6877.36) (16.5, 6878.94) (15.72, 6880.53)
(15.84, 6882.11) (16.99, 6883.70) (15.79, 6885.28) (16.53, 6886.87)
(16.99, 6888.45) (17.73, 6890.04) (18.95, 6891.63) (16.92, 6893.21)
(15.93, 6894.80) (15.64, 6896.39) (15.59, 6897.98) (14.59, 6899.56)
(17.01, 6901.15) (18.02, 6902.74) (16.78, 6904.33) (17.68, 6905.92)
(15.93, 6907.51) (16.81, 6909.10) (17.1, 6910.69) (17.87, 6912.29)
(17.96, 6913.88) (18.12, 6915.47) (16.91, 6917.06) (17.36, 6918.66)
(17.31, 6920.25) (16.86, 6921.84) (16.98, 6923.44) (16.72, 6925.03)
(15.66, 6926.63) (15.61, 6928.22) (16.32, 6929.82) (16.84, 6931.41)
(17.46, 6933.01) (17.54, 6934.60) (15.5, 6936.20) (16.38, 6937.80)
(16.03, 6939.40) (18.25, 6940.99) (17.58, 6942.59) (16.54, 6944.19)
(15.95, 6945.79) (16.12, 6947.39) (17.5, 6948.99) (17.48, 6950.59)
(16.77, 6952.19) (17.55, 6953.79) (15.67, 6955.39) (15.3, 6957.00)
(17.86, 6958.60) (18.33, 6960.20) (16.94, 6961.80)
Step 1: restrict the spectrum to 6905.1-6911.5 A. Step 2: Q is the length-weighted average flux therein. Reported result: 16.9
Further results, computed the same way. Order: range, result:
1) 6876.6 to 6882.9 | 16.4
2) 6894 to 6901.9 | 15.7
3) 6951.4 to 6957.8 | 16.3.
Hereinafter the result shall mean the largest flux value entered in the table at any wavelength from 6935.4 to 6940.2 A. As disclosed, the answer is 16.38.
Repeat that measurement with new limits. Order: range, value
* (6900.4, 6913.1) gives 18.02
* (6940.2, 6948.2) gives 18.25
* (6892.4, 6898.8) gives 16.92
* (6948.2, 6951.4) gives 17.5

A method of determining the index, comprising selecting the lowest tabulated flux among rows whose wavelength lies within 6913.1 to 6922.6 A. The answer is 16.86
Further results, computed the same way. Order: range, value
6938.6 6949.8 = 15.95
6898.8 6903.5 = 14.59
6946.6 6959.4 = 15.3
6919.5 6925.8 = 16.72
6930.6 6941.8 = 15.5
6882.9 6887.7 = 15.79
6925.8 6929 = 15.61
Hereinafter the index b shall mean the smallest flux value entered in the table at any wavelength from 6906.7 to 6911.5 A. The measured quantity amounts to 15.93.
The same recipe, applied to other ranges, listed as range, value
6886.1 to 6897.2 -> 15.64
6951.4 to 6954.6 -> 16.77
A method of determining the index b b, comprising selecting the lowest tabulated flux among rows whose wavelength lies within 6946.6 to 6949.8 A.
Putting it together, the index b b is 16.12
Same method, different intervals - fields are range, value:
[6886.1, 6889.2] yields 16.53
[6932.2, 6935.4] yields 17.46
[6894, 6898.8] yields 15.59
